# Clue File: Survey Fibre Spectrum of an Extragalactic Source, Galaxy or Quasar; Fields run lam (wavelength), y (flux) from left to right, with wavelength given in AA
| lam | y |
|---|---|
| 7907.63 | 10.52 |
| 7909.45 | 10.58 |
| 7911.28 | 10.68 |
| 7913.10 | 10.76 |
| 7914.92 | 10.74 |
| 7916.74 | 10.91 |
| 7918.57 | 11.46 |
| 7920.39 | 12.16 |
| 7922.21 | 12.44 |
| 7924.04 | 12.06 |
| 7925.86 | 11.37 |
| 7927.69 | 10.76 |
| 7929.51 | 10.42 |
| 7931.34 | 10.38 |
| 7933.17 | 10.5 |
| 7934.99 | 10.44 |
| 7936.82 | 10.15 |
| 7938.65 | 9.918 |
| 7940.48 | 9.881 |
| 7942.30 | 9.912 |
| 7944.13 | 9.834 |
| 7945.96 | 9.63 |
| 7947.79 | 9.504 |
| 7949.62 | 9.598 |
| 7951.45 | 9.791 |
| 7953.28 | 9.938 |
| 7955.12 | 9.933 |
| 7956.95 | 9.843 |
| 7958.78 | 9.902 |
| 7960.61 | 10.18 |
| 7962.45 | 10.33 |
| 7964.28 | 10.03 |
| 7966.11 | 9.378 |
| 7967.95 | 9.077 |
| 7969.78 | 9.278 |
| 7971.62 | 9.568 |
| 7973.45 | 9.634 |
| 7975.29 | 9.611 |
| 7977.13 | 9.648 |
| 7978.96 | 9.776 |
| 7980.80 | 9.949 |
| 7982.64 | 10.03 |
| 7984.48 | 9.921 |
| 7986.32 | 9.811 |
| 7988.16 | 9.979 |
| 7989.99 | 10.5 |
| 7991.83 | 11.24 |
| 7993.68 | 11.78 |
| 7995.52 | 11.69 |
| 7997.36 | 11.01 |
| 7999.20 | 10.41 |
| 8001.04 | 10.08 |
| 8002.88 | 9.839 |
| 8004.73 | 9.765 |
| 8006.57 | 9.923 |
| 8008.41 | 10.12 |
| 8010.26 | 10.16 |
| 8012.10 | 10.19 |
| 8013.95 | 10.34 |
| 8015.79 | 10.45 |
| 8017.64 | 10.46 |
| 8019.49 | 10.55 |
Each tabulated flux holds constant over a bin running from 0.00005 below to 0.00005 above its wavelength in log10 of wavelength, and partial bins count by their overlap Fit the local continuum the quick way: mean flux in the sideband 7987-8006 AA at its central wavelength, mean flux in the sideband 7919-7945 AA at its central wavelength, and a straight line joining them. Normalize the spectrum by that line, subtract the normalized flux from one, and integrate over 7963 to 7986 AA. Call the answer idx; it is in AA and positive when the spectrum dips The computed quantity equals 2.1 AA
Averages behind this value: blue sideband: 10.7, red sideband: 10.6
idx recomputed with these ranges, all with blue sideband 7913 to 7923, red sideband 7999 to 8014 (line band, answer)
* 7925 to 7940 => 1.0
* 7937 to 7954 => 1.9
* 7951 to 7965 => 1.1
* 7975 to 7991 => 0.8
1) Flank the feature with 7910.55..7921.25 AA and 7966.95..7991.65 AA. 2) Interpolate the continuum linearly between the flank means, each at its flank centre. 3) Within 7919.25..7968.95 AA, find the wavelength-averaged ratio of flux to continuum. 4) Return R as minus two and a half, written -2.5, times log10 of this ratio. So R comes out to 0.03 mag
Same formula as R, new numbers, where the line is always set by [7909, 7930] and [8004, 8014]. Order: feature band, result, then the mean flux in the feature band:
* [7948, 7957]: 0.106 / 9.79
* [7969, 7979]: 0.102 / 9.57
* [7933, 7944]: 0.091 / 10.1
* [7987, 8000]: -0.068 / 10.9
